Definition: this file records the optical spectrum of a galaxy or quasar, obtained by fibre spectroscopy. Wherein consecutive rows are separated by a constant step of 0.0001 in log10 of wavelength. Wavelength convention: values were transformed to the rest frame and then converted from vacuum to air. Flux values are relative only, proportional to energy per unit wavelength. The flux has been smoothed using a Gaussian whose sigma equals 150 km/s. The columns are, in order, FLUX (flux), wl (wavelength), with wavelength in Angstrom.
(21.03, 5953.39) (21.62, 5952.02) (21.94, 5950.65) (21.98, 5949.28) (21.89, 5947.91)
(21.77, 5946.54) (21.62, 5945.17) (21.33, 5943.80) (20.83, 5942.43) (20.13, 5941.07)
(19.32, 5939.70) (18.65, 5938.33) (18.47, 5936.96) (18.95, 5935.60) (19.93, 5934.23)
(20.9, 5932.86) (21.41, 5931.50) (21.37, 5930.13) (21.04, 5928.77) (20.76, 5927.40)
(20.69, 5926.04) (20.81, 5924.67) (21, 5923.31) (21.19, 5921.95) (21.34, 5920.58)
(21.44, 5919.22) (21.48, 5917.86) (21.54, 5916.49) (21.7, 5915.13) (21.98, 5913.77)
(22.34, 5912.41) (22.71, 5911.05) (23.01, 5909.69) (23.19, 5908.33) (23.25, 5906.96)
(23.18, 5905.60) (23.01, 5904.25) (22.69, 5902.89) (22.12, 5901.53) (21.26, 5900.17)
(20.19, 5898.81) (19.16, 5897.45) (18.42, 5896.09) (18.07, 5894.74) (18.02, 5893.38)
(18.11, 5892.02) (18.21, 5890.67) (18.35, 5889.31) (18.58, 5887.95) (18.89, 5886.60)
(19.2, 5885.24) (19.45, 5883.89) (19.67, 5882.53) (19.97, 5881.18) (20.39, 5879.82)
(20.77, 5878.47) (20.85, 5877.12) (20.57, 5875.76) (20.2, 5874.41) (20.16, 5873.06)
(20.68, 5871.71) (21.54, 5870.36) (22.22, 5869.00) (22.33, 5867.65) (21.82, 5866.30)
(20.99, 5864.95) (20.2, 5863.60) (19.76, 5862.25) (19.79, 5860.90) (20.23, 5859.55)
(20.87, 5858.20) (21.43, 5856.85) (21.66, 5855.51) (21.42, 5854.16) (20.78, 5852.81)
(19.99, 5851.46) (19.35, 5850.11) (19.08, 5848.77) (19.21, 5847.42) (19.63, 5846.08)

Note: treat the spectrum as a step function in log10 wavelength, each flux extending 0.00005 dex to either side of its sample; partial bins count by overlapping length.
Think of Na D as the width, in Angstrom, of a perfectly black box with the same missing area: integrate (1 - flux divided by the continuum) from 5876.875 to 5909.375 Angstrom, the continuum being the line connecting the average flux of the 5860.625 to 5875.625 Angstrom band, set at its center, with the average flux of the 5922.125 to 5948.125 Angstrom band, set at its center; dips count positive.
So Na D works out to 0.8 Angstrom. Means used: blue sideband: 20.9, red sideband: 20.6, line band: 20.2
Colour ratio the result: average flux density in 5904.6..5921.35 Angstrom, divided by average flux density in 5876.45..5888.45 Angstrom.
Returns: 1.13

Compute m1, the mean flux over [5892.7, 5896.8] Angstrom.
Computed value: 18.2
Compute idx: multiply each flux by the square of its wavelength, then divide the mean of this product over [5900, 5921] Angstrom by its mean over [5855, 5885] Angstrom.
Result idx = 1.1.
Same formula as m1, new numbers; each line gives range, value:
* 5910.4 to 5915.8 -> 22.2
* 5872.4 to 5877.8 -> 20.5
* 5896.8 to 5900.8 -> 20.2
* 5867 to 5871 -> 22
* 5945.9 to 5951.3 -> 21.9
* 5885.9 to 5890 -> 18.6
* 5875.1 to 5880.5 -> 20.6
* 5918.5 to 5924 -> 21.3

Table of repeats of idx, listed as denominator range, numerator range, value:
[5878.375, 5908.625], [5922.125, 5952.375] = 1.05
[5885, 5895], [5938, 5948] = 1.15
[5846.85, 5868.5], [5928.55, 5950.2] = 1.03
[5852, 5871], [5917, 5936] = 1.01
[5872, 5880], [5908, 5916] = 1.11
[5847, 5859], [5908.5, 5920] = 1.10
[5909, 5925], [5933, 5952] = 0.95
